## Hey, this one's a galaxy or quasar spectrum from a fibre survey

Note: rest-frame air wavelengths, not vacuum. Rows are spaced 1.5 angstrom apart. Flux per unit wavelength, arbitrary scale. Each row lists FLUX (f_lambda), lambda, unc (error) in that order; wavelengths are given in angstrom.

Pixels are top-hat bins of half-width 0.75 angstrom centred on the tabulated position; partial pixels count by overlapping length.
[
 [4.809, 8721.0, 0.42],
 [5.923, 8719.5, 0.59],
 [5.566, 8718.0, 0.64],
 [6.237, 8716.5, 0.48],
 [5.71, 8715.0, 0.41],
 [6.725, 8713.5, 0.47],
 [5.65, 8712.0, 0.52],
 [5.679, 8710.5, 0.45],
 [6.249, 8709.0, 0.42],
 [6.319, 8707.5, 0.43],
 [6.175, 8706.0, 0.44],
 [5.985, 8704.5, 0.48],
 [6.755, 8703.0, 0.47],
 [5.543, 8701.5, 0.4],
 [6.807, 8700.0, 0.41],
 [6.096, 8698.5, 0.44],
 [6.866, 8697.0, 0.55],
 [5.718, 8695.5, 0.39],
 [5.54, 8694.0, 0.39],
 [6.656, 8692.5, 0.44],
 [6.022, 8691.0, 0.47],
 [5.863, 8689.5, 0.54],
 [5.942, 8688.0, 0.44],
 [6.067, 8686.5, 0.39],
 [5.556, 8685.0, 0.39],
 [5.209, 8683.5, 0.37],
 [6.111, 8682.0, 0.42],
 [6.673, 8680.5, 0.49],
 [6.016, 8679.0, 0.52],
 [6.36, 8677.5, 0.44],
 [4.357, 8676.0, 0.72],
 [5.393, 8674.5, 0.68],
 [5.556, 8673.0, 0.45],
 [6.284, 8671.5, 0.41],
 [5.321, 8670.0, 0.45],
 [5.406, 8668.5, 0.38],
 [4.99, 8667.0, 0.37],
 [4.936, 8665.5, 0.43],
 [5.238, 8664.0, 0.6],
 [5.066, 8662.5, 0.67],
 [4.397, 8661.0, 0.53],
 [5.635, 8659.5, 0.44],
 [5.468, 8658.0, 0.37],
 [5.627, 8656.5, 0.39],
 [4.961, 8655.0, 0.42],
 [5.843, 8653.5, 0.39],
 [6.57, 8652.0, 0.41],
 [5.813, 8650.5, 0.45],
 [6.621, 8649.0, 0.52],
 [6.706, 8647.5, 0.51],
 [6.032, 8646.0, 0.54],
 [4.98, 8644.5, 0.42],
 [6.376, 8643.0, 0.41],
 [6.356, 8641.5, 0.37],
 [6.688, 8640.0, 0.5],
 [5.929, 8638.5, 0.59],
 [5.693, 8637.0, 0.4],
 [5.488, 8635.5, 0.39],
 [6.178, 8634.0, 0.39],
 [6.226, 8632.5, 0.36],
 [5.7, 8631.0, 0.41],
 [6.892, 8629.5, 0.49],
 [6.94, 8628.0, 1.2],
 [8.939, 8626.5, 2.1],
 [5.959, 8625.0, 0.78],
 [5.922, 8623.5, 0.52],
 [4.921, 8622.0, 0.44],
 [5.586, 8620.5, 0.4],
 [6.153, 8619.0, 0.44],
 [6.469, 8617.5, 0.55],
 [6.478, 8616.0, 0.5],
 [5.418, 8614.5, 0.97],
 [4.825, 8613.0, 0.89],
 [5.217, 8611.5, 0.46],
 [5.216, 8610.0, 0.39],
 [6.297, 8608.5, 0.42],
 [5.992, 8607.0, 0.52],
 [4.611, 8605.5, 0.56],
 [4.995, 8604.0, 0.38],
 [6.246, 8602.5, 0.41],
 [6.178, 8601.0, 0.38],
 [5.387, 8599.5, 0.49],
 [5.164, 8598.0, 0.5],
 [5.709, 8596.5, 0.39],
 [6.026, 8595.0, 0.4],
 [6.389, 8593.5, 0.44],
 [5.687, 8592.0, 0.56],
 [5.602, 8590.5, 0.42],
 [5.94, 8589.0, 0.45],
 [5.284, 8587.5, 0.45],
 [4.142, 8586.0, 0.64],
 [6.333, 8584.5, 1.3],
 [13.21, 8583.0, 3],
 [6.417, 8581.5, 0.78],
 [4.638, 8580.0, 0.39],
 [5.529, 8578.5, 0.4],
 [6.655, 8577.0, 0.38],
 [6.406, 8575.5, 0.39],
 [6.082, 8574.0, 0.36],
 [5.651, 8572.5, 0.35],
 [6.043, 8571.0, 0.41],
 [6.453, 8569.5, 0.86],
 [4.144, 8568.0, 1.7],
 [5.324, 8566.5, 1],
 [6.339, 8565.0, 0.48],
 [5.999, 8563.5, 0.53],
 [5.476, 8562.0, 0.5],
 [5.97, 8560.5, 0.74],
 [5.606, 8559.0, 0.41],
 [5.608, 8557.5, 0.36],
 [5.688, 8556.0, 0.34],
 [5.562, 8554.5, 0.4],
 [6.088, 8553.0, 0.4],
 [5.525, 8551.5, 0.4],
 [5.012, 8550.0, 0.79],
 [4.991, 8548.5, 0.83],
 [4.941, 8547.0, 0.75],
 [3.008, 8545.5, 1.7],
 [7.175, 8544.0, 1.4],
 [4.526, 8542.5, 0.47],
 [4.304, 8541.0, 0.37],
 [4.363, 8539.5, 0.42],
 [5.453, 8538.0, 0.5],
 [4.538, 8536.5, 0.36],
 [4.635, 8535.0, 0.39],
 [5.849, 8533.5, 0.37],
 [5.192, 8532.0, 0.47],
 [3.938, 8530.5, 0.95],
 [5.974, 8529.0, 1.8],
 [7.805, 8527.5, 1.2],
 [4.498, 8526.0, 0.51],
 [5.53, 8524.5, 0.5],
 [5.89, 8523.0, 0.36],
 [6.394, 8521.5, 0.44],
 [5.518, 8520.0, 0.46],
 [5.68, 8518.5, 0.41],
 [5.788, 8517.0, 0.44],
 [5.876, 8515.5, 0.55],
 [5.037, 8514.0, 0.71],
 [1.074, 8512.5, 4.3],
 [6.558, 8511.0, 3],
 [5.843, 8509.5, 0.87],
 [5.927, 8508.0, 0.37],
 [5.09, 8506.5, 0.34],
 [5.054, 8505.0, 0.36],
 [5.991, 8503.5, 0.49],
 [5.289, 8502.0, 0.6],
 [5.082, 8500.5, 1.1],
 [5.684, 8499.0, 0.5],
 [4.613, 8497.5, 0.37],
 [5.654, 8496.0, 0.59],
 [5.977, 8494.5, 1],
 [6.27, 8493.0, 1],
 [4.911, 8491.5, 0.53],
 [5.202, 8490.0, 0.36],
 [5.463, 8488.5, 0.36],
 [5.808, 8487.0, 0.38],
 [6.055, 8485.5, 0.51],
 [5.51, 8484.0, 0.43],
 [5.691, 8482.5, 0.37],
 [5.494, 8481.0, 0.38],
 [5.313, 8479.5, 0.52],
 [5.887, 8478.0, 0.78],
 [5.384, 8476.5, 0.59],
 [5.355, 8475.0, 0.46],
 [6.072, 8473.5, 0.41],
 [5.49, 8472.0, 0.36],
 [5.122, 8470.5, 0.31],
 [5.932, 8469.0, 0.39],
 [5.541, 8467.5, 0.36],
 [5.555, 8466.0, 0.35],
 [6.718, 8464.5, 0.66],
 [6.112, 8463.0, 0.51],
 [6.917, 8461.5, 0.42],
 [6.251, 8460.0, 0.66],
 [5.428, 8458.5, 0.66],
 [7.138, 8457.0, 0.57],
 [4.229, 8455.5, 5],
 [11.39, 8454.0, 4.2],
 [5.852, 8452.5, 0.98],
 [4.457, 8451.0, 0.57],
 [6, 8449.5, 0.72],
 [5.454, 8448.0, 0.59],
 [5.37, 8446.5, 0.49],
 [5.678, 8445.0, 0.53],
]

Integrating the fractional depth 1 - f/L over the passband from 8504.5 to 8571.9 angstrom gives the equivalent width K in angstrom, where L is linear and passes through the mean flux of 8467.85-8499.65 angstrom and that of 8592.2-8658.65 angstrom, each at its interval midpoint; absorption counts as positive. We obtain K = 4.1 angstrom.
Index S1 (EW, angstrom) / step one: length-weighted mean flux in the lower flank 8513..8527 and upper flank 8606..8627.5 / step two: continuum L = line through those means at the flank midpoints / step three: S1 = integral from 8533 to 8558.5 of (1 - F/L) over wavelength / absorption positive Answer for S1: 2.3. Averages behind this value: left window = 5.54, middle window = 5.13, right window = 5.95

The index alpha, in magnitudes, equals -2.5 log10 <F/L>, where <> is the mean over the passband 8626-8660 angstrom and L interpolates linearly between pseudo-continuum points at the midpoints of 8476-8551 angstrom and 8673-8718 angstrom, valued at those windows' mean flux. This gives -0.06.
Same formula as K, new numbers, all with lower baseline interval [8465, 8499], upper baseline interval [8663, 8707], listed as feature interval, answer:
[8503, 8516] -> 1.10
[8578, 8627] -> -1.90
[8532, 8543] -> 1.56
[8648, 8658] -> -0.16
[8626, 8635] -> -1.48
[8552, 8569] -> 0.14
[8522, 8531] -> -0.07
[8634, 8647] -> -0.43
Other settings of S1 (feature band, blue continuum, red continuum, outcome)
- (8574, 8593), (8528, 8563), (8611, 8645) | -2.4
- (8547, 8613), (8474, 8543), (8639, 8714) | -2.7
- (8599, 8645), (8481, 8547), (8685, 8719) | -1.5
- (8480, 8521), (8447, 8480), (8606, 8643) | 4.0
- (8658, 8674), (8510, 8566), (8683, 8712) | 1.7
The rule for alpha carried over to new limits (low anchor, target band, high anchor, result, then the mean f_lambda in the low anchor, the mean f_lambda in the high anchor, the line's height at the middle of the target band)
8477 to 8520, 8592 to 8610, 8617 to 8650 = 0.059 mag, 5.42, 6.21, 6.02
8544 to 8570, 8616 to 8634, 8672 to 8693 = -0.124 mag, 5.44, 5.84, 5.65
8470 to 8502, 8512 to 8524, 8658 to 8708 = 0.063 mag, 5.52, 5.78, 5.56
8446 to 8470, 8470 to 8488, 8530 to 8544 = 0.039 mag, 6.14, 4.9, 5.81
